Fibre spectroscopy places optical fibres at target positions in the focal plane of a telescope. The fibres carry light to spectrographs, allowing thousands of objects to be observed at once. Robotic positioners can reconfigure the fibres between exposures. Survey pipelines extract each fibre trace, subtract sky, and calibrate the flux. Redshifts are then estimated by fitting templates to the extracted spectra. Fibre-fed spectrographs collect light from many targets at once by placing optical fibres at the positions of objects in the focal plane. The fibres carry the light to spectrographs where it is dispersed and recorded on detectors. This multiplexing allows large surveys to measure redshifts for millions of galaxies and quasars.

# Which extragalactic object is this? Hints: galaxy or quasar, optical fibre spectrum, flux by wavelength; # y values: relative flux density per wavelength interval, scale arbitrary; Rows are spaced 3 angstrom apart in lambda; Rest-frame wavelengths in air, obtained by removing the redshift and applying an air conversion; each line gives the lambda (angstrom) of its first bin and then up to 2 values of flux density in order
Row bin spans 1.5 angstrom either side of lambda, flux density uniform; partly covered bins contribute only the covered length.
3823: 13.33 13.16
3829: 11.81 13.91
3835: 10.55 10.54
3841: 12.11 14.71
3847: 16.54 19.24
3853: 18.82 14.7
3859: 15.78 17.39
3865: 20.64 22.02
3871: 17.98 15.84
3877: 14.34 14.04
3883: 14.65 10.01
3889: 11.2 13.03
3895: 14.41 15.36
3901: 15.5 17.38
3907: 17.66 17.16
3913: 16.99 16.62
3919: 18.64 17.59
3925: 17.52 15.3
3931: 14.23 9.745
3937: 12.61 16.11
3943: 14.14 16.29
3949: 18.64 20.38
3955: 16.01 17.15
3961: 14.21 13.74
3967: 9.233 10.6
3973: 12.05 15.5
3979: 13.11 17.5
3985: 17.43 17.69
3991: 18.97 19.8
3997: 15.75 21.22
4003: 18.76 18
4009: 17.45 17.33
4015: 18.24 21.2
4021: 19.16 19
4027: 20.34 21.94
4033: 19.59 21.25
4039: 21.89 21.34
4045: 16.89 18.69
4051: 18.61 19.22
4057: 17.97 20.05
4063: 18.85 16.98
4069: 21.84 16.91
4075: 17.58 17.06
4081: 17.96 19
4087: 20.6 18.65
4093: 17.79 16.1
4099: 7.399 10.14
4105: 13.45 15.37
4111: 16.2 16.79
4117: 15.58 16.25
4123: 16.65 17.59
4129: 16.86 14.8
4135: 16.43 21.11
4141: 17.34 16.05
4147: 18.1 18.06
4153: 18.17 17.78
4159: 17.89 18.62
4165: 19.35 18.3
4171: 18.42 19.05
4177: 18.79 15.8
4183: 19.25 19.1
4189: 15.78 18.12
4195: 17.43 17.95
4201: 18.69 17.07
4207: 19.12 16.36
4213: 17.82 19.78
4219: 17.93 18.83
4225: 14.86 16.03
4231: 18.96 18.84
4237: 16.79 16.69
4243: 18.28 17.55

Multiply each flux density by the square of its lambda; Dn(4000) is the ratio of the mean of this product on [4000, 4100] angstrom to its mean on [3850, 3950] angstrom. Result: 1.3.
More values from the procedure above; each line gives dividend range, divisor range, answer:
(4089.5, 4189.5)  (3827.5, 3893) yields 1.29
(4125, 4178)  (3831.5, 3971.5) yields 1.32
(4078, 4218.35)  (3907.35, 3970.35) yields 1.24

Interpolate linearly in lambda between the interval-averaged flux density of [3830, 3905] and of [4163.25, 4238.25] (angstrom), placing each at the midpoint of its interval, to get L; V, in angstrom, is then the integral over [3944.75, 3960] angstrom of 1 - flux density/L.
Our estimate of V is -1.6 angstrom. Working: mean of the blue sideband 15.2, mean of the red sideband 17.9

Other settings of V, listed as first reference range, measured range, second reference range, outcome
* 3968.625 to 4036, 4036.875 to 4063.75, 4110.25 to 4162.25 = -2.61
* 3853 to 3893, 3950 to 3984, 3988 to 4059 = 6.21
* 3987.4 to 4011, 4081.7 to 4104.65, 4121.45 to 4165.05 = 2.91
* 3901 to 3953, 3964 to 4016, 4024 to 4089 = 4.25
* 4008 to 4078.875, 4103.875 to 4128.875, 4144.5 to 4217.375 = 3.39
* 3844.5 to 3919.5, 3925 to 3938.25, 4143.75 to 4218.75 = 2.41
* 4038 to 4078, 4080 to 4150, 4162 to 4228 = 7.99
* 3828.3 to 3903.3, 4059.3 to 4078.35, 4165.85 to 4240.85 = -1.99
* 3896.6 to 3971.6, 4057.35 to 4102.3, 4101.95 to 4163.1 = -2.46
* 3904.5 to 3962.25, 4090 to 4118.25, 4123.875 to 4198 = 4.69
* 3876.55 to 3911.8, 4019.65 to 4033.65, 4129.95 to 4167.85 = -3.25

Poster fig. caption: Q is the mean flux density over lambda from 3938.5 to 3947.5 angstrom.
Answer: 15.5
